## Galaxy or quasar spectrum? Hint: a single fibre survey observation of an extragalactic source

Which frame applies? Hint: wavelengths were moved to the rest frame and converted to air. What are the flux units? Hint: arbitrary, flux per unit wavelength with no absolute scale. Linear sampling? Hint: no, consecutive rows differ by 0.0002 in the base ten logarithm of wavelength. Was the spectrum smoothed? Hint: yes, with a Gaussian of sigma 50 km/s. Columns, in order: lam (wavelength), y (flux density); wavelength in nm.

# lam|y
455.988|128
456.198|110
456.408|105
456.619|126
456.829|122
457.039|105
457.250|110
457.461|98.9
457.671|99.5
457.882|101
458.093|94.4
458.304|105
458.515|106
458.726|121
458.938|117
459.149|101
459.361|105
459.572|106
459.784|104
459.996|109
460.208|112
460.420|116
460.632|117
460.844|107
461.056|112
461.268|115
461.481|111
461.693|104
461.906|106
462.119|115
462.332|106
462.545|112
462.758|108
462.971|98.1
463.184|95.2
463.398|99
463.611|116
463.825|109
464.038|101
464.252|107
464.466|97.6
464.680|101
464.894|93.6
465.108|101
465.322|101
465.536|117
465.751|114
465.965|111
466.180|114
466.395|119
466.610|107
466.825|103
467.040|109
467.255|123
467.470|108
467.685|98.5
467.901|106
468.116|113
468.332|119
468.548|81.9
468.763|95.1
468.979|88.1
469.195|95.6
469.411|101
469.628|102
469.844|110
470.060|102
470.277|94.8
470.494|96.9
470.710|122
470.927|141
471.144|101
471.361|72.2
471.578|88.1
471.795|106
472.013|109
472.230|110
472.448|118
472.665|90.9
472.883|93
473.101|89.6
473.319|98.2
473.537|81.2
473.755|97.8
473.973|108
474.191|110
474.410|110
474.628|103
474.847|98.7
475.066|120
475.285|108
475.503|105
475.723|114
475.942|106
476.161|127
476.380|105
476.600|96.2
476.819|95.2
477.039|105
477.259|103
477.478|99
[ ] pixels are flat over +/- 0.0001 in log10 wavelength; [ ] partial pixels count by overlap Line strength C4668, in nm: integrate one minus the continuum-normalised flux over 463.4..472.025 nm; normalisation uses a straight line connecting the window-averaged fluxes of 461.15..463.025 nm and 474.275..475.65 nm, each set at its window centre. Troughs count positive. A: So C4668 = 0.274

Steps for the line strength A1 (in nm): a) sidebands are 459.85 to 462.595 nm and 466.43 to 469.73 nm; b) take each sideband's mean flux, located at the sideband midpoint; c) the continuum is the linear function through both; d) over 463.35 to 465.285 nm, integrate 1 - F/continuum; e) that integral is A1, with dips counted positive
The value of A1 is 0.09 nm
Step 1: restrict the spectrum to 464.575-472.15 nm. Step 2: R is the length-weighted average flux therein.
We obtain 105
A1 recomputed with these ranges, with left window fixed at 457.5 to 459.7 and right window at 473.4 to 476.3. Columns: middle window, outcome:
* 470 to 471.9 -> 0.07 nm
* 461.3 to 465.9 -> 0.01 nm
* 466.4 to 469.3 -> 0.05 nm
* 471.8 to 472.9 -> 0.01 nm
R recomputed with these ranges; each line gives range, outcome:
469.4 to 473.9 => 101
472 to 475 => 101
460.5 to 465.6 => 106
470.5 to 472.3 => 106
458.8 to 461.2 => 110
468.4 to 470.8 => 99.2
